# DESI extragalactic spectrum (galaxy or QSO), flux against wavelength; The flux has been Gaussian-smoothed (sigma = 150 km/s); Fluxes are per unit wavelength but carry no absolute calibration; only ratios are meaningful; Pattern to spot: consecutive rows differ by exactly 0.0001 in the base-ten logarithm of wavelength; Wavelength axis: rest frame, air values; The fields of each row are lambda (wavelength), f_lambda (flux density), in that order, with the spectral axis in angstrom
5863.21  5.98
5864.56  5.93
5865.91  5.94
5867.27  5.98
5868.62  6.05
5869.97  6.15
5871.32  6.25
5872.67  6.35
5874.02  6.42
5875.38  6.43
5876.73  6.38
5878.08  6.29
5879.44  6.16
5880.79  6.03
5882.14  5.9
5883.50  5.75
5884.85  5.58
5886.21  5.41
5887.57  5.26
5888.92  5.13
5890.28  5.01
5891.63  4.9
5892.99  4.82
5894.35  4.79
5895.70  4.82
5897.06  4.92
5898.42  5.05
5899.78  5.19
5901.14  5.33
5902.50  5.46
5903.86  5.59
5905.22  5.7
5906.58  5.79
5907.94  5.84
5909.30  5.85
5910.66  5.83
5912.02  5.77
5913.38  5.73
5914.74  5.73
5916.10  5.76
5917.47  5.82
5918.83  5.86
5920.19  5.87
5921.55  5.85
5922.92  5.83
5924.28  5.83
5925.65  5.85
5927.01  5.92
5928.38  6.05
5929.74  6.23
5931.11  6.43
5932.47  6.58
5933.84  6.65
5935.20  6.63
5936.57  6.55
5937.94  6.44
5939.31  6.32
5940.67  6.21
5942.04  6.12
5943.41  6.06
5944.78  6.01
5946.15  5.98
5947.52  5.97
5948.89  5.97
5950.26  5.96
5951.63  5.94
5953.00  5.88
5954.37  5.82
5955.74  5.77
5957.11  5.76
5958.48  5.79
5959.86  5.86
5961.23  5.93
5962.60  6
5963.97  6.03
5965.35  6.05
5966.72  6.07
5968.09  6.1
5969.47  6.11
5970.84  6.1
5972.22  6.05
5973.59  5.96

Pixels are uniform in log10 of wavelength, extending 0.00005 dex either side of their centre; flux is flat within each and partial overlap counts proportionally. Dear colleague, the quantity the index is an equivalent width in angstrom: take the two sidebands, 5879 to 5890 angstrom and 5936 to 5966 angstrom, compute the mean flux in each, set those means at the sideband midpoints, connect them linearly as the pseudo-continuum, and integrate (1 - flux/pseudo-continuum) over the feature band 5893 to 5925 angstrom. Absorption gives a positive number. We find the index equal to 1.2 angstrom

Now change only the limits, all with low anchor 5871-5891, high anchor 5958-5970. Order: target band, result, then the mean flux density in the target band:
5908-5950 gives -0.7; 6.05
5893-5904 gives 1.5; 5.1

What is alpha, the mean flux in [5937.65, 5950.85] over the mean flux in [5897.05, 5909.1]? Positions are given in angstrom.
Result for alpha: 1.1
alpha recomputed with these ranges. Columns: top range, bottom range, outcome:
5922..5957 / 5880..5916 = 1.12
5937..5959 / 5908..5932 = 1.02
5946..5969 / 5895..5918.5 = 1.07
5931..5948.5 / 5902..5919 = 1.09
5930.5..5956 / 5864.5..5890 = 1.04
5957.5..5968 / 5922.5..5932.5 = 0.98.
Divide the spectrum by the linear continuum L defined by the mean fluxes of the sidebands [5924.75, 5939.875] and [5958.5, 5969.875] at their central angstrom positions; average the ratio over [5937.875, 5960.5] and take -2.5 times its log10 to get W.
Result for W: 0.03 mag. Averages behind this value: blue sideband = 6.32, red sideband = 6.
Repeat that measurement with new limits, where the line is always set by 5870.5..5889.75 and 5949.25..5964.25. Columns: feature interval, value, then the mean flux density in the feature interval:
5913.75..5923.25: 0.02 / 5.81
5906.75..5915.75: 0.02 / 5.8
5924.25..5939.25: -0.07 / 6.31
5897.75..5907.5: 0.09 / 5.45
